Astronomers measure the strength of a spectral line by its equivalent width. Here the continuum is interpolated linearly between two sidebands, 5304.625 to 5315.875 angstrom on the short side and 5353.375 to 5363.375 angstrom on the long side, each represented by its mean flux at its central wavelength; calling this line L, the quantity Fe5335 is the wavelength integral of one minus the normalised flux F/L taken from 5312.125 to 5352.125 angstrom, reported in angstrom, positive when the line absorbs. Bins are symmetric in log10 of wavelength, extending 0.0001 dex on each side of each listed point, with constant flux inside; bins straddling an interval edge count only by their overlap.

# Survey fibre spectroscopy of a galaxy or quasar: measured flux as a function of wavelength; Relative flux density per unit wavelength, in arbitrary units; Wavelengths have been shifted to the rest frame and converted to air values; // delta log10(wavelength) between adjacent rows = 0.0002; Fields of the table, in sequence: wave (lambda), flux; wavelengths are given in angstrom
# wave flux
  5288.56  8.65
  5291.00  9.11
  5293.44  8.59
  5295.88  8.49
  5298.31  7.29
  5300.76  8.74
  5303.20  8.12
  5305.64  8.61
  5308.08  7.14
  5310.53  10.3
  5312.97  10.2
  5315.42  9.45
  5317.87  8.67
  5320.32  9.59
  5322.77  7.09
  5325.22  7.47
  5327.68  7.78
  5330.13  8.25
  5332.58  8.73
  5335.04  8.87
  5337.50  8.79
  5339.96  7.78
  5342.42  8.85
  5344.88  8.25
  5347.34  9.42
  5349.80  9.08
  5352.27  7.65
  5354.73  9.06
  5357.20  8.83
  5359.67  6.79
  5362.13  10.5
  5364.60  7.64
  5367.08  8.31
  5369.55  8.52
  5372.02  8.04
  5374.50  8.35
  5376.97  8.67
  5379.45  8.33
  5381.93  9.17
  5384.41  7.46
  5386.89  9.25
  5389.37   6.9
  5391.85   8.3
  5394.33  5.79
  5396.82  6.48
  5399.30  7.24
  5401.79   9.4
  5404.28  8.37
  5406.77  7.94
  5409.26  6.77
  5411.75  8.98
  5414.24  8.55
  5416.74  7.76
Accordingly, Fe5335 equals 1.7 angstrom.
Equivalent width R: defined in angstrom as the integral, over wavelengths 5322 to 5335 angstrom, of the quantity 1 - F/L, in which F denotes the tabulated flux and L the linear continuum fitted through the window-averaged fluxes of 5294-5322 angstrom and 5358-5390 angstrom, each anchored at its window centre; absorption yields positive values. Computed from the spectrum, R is 1.0 angstrom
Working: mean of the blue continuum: 8.75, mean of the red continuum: 8.34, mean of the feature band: 7.98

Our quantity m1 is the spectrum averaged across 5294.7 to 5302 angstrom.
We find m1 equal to 8.17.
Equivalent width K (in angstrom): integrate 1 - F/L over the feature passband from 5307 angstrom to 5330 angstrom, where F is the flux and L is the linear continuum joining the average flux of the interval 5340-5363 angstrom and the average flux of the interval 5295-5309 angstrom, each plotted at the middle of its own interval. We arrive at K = -1.0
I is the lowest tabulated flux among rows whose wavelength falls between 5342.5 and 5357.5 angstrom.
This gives 7.65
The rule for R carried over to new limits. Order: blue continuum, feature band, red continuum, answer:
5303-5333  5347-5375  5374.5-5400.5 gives -1.4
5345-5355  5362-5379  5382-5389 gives 0.1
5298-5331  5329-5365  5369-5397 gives -1.4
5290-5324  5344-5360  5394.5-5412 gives -0.6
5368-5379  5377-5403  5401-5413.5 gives 1.4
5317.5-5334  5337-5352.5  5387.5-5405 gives -1.1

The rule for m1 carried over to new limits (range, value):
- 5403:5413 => 8.02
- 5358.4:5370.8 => 8.35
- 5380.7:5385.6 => 8.32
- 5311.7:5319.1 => 9.45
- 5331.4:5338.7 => 8.79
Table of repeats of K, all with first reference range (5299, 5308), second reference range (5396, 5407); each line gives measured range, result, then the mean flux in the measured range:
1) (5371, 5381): -0.5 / 8.38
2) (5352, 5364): -0.8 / 8.6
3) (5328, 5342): -0.5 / 8.46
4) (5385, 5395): 0.4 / 7.66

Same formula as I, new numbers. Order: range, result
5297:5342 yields 7.09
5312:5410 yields 5.79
